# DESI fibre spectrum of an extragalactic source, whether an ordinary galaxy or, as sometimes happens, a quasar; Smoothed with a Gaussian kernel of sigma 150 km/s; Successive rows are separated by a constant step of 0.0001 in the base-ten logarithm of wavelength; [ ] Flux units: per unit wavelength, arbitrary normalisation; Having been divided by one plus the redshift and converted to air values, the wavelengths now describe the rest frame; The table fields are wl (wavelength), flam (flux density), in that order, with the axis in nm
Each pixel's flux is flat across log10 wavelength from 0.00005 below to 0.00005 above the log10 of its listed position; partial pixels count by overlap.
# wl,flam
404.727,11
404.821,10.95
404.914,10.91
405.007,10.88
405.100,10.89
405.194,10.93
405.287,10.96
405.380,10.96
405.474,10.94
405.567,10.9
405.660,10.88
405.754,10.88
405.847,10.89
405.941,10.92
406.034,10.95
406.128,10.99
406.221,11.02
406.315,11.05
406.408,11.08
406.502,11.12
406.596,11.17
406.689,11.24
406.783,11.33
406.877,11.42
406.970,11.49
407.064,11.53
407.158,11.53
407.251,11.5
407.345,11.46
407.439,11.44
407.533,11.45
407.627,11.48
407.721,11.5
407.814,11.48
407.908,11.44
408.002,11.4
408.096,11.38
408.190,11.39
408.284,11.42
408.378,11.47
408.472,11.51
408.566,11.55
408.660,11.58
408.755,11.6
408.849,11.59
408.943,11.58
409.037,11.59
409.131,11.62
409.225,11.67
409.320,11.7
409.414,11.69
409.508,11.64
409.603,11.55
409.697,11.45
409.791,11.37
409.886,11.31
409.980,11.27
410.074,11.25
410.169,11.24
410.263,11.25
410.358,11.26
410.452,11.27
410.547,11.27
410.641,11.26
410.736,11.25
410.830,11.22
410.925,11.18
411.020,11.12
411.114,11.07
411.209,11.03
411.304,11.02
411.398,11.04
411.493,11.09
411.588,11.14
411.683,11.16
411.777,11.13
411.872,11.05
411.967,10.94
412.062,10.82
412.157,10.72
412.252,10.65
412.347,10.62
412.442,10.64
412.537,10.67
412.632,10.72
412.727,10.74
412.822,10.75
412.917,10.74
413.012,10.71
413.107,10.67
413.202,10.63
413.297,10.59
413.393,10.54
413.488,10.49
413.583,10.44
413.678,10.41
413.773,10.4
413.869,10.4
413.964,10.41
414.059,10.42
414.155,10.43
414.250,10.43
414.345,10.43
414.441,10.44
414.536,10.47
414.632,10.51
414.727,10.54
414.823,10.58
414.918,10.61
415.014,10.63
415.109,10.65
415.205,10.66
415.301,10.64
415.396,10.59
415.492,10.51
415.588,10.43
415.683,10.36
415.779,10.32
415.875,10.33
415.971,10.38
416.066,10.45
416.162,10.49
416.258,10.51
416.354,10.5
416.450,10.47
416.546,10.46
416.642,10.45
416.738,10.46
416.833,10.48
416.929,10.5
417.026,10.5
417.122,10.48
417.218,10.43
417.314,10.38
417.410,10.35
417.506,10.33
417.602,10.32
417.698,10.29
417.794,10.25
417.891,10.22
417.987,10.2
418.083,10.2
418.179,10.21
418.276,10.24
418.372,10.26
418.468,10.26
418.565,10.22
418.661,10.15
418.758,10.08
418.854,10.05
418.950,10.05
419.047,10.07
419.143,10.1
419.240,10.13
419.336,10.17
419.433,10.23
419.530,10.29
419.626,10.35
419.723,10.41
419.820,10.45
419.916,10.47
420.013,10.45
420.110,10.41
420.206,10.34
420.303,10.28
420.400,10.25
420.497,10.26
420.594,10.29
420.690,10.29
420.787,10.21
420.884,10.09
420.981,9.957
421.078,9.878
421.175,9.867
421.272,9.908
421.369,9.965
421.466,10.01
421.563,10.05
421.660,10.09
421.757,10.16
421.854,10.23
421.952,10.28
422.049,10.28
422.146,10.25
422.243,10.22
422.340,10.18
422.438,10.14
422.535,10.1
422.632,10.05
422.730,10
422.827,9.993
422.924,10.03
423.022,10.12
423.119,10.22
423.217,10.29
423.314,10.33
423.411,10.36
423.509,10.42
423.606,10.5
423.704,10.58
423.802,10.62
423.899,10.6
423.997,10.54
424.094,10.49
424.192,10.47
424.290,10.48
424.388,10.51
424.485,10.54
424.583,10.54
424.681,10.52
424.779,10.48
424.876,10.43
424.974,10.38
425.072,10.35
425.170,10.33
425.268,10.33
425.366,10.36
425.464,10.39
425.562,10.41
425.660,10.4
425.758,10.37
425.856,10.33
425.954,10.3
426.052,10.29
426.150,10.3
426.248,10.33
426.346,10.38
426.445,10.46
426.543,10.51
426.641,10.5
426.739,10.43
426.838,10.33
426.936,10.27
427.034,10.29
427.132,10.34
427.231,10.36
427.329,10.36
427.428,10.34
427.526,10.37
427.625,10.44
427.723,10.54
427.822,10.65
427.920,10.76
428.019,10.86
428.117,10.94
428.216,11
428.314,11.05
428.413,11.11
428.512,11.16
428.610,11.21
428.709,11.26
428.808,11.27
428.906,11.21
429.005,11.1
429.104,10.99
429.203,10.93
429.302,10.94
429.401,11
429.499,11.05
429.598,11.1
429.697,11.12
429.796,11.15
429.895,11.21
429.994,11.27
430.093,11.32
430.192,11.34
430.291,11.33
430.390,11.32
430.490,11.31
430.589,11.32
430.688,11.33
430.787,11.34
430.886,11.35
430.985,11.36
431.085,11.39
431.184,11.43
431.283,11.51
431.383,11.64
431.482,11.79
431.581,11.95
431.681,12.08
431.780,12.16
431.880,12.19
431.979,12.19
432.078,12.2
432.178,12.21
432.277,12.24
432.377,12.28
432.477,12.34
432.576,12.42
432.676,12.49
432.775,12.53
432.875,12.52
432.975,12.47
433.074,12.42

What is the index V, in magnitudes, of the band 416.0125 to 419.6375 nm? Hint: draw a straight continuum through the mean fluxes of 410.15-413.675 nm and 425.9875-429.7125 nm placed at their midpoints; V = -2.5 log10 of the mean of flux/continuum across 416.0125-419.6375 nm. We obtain 0.055 mag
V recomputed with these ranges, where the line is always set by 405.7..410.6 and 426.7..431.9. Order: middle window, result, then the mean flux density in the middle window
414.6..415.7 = 0.070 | 10.6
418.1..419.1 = 0.108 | 10.2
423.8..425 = 0.064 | 10.5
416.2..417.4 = 0.079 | 10.5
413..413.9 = 0.077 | 10.5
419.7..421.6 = 0.103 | 10.2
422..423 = 0.107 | 10.1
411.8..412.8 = 0.055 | 10.8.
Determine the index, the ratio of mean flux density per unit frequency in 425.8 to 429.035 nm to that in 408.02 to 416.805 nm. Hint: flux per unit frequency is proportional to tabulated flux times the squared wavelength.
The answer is 1.0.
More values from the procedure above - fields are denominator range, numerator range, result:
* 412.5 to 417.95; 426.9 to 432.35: 1.14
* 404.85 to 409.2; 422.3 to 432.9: 1.07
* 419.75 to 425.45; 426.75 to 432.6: 1.13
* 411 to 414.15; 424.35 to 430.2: 1.07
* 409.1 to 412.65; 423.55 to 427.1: 1.00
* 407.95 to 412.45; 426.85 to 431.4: 1.07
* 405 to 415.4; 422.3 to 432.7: 1.07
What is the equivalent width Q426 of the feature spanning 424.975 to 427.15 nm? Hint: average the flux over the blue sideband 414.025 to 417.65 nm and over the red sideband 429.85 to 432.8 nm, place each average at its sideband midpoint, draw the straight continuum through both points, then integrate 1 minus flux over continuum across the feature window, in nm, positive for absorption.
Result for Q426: 0.18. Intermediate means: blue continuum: 10.5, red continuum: 11.8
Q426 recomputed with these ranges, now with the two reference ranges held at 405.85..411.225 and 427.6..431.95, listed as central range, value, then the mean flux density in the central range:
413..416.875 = 0.29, 10.5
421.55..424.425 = 0.25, 10.3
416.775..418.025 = 0.10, 10.4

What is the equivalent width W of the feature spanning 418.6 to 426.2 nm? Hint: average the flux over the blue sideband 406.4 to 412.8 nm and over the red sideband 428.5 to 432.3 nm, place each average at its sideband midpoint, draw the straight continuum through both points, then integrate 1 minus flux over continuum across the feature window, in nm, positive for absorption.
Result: 0.74 nm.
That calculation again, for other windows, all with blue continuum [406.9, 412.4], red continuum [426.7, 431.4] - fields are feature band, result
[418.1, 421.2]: 0.260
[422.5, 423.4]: 0.078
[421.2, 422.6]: 0.124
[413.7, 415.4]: 0.110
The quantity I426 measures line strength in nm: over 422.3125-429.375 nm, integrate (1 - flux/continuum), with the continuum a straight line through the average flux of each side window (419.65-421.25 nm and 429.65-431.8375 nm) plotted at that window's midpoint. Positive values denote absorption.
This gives 0.23 nm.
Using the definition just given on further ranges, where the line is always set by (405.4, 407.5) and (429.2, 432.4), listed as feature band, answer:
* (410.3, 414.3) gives 0.15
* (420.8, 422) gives 0.14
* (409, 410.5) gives -0.03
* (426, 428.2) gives 0.19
